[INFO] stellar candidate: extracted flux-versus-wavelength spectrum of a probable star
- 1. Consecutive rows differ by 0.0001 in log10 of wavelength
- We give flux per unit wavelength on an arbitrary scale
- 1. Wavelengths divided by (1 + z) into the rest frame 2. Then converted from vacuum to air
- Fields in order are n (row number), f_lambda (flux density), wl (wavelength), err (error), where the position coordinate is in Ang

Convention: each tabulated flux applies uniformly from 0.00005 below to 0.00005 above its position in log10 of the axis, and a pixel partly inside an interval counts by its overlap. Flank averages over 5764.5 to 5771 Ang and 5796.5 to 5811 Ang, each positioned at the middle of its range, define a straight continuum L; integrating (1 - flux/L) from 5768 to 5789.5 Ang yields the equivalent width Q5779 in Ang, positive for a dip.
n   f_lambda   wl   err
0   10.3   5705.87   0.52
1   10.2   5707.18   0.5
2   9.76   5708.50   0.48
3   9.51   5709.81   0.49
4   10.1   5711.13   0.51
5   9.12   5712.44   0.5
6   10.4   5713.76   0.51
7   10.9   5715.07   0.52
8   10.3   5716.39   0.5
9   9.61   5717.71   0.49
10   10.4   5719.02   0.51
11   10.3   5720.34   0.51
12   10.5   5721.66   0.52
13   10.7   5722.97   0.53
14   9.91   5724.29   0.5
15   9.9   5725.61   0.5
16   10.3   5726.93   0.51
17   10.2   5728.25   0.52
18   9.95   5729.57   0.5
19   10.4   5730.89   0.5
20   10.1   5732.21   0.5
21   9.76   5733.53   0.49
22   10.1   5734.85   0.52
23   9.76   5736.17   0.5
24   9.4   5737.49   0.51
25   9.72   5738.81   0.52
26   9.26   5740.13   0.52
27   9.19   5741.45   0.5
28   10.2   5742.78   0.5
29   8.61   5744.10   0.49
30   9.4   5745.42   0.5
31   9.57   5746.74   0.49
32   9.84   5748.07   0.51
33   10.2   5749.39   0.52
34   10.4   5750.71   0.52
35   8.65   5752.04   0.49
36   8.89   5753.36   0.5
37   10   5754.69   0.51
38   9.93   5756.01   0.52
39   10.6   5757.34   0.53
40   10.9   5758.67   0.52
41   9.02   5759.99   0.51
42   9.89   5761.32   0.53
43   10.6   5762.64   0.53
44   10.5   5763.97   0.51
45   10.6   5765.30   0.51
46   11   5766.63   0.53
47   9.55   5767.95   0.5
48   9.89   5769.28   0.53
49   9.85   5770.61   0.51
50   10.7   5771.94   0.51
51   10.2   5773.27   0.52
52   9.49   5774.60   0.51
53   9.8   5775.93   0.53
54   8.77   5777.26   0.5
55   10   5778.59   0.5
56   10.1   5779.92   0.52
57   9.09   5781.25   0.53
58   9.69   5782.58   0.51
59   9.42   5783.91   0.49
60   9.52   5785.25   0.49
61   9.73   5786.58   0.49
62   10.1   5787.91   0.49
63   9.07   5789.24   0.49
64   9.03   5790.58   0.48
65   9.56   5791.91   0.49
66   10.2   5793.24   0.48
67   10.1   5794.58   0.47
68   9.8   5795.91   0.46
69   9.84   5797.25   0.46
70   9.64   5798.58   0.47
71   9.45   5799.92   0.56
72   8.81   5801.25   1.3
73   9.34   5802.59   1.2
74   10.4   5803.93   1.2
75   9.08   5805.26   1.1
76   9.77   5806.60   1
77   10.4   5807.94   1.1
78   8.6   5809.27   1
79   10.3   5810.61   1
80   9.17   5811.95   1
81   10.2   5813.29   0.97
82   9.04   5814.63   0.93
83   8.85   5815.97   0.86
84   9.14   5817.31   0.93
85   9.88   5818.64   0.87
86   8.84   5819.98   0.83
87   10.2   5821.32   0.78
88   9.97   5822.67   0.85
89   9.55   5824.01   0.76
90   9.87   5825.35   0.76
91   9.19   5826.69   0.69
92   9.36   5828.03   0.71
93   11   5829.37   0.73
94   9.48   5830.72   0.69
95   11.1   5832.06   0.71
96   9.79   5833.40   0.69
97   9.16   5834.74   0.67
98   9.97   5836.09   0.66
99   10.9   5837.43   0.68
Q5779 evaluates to 0.6 Ang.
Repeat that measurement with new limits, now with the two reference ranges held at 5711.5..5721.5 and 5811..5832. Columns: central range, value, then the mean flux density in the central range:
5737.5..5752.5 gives 0.7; 9.56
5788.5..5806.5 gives 0.3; 9.57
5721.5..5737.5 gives 0.0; 10.1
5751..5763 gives 0.2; 9.83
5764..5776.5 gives -0.3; 10.1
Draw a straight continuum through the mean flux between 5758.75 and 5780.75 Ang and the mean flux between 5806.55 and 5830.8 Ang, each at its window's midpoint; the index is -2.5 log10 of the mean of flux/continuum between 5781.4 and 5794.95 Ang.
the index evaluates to 0.029 mag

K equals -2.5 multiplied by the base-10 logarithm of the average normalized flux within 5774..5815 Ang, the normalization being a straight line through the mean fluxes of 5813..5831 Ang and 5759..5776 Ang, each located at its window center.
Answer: 0.03 mag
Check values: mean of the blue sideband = 10.1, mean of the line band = 9.6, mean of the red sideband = 9.6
